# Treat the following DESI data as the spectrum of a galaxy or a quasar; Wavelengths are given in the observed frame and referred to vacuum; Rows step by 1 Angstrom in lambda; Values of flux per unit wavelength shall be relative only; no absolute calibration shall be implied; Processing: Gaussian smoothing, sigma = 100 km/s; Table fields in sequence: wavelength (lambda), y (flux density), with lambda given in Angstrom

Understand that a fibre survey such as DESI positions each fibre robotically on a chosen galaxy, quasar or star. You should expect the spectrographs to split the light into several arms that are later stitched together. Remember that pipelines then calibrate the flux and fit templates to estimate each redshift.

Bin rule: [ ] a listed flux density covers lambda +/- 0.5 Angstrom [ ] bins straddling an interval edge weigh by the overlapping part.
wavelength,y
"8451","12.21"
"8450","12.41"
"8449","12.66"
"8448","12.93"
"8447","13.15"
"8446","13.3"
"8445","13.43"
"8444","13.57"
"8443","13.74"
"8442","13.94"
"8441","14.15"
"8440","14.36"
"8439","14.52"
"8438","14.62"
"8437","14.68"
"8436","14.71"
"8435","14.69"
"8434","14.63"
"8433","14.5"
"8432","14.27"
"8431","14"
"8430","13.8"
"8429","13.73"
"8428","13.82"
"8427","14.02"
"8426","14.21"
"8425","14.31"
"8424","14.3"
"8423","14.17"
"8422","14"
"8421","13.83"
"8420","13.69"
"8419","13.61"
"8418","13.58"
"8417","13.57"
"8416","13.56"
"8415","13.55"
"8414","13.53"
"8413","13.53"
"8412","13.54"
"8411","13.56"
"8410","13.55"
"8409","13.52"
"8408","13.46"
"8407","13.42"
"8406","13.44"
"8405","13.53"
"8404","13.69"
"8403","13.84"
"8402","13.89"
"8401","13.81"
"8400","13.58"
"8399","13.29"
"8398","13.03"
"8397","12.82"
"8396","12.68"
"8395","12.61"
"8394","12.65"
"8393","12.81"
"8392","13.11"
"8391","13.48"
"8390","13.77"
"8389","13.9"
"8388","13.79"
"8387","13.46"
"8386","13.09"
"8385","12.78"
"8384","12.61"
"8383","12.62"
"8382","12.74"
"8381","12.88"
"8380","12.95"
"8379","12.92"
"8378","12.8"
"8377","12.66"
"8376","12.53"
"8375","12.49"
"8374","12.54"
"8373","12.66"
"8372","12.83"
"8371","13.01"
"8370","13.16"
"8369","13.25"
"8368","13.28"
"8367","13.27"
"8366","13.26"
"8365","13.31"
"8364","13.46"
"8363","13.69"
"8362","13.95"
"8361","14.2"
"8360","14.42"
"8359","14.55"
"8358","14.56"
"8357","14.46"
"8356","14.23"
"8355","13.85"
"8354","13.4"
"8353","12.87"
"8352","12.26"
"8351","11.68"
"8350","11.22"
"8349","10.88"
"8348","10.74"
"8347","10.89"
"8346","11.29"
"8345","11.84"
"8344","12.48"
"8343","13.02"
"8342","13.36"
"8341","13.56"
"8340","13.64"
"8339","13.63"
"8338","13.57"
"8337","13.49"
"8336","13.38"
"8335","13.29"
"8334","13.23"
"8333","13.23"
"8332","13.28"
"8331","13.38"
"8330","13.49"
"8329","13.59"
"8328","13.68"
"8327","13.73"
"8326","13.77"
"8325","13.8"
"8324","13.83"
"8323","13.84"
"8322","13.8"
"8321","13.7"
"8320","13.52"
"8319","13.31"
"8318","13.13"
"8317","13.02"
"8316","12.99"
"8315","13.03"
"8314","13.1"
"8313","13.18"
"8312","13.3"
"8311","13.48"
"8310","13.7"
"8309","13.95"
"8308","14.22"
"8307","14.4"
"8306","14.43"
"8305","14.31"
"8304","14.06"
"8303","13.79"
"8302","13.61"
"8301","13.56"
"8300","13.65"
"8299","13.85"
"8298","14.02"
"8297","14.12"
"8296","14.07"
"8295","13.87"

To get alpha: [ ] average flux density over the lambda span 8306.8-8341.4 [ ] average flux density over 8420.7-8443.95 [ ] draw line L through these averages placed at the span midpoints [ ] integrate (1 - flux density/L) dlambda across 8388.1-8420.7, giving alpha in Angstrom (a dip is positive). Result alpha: 1.4 Angstrom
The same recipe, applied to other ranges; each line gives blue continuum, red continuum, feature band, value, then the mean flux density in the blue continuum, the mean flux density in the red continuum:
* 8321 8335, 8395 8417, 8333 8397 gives 2.3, 13.6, 13.5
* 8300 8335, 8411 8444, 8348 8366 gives 0.6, 13.6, 14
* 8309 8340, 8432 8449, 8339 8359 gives 1.3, 13.5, 14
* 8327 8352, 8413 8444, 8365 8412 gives 1.1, 12.8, 14.1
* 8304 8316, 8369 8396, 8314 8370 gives 0.6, 13.7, 13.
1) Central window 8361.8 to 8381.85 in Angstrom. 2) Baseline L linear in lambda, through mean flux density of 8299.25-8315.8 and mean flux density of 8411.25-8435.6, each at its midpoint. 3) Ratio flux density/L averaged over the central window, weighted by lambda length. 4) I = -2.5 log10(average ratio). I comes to 0.07 mag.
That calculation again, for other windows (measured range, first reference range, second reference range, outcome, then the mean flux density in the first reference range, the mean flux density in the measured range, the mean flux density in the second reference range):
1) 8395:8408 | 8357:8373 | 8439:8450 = 0.014 mag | 13.6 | 13.4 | 13.5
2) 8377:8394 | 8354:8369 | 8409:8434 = 0.062 mag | 13.9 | 13.1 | 13.9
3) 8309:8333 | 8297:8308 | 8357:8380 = 0.026 mag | 14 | 13.5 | 13.3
